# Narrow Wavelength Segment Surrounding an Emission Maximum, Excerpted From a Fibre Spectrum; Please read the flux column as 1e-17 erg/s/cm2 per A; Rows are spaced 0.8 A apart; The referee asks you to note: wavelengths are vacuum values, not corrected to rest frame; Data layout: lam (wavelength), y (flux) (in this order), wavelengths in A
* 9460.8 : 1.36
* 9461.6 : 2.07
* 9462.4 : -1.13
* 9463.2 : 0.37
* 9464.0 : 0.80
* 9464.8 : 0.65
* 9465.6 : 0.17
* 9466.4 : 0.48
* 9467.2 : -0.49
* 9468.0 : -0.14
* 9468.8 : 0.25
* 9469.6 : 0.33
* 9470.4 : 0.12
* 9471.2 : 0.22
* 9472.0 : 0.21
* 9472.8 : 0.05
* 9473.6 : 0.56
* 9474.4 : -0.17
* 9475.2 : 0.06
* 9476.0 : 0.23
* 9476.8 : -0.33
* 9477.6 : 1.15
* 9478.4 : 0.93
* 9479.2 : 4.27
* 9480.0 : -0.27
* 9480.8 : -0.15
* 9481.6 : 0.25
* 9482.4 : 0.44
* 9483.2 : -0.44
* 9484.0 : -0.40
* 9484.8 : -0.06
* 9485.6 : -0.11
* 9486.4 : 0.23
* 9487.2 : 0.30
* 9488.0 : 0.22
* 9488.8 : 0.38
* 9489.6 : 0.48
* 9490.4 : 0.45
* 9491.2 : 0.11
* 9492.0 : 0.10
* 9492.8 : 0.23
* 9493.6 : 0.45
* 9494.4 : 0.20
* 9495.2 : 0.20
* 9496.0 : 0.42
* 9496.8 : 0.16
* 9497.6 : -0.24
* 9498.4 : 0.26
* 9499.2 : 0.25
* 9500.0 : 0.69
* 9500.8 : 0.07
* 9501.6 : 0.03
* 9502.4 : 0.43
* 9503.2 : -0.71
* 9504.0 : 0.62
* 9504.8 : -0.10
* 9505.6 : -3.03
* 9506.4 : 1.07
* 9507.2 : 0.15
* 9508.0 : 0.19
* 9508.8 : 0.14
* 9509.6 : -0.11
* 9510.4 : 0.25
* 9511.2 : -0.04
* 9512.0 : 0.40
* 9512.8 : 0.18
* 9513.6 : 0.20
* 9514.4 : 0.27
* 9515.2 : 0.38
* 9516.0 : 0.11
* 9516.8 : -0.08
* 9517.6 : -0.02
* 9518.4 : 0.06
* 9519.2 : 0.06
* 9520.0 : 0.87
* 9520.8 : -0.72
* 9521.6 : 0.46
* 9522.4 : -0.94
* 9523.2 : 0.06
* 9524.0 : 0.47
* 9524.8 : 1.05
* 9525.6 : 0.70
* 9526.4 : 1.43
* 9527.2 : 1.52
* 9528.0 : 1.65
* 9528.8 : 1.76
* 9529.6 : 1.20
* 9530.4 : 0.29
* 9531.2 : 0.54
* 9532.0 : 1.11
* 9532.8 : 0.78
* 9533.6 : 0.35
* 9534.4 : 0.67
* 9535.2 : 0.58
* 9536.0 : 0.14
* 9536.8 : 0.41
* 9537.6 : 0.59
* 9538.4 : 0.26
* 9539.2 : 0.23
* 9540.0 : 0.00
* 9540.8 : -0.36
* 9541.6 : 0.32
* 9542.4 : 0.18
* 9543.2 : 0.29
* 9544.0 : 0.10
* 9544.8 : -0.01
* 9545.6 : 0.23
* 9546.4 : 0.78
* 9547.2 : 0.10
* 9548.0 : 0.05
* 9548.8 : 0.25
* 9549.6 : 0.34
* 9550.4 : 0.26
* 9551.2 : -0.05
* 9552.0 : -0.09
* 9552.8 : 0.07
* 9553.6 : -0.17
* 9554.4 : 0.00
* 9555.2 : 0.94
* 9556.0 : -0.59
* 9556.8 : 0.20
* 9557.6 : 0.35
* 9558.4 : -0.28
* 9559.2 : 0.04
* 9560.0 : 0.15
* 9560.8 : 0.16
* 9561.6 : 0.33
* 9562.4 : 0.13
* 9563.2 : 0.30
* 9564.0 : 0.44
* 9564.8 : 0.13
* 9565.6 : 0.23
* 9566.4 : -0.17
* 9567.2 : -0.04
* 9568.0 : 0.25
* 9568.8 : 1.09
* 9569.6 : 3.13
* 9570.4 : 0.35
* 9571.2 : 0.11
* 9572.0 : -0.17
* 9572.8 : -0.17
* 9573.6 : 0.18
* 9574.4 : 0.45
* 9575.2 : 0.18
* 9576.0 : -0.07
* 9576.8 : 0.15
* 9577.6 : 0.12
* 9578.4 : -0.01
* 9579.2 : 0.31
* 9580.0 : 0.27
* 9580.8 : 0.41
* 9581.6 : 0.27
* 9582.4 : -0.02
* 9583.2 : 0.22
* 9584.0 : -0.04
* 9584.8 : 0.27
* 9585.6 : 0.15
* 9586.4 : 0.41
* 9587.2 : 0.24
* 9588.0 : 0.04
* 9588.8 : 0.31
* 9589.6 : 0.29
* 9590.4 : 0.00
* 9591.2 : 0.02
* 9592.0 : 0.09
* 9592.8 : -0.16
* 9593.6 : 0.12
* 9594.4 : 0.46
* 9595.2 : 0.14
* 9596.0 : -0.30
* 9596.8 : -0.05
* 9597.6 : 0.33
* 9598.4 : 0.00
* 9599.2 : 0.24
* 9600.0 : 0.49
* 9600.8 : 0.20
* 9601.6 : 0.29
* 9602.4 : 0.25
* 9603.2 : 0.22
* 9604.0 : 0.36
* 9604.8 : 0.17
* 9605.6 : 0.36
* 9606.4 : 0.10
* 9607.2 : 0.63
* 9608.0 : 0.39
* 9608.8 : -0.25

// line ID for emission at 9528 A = [O III] 5007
